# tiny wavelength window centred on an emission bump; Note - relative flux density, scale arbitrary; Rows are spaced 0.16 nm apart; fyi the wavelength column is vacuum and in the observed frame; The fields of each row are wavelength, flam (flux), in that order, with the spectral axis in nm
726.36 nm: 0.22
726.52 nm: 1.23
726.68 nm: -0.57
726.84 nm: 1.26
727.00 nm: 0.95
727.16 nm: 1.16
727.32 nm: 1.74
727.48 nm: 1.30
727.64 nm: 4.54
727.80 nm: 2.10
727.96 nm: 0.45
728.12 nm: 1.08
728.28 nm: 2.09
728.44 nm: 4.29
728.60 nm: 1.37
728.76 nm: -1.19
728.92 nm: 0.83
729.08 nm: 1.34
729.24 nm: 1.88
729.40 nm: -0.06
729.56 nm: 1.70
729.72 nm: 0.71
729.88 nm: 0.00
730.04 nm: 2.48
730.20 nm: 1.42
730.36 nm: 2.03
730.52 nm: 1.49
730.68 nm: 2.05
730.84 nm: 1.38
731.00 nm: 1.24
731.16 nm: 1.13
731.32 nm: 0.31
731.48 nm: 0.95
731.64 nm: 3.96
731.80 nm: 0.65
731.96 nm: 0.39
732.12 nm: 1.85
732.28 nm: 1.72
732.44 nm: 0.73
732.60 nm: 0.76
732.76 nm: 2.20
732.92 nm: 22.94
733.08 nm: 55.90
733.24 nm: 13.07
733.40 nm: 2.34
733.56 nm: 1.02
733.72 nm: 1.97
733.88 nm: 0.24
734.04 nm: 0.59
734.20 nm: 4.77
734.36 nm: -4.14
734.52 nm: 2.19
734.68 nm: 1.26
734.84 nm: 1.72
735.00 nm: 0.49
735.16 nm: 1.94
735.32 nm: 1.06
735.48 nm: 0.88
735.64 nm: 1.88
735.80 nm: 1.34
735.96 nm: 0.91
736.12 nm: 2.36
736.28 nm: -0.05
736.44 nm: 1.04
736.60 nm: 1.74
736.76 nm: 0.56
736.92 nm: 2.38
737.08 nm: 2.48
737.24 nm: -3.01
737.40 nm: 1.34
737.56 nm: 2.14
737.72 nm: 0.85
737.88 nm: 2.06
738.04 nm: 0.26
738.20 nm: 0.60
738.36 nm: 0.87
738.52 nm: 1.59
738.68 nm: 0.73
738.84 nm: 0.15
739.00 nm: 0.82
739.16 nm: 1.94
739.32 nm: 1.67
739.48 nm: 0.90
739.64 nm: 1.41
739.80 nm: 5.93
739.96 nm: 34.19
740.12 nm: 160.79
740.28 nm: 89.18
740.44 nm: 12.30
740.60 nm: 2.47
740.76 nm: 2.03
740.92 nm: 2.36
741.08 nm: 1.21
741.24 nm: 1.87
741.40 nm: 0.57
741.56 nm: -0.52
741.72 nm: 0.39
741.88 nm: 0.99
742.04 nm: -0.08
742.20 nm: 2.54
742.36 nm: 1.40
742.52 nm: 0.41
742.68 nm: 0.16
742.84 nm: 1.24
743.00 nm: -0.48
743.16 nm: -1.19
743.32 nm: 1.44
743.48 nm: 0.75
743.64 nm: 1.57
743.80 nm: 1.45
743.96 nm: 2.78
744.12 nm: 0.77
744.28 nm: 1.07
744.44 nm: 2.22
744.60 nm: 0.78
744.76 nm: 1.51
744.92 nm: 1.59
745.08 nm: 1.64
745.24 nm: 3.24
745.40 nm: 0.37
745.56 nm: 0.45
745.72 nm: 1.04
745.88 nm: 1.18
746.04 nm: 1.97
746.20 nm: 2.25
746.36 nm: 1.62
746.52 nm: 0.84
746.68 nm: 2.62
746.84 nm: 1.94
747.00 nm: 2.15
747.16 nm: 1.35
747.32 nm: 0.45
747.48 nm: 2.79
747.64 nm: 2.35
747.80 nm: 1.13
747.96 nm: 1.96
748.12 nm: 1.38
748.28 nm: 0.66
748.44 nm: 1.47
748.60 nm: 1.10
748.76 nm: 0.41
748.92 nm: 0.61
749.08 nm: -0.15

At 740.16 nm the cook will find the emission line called [O III]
